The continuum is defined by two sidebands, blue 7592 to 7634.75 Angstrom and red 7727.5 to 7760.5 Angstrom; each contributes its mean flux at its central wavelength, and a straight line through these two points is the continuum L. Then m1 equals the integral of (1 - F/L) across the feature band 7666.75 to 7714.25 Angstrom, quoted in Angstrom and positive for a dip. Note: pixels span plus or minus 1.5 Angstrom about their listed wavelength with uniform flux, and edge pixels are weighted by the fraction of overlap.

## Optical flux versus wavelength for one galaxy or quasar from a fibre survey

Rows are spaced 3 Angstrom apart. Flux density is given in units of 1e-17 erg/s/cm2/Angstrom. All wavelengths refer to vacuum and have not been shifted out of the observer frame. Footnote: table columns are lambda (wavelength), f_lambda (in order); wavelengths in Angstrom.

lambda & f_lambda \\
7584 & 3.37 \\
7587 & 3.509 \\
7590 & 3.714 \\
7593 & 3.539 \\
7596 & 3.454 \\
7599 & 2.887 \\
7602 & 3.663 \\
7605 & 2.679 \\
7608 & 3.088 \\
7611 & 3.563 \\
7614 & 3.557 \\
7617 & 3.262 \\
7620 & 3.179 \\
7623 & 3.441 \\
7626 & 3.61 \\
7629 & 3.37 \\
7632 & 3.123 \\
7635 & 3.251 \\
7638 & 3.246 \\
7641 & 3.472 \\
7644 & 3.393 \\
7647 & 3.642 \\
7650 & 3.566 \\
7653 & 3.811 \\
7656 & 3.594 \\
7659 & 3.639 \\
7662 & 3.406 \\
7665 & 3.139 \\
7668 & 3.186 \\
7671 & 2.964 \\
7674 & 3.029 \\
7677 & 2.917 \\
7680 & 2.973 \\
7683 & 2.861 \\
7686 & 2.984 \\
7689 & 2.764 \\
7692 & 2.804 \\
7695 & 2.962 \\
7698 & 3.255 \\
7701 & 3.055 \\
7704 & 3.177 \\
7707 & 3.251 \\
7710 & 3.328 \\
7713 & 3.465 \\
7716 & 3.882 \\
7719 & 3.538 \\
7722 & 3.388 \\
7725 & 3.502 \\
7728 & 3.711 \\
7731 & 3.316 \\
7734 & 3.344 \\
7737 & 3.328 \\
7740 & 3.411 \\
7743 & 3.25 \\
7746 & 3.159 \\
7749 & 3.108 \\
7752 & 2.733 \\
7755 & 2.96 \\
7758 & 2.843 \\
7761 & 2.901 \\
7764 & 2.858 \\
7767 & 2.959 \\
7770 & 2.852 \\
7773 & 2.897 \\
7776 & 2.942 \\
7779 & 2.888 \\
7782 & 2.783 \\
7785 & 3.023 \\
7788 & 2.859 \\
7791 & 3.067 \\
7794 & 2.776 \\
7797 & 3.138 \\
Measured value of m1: 2.5 Angstrom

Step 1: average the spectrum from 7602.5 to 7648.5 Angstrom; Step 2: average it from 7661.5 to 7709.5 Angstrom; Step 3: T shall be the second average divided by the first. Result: 0.9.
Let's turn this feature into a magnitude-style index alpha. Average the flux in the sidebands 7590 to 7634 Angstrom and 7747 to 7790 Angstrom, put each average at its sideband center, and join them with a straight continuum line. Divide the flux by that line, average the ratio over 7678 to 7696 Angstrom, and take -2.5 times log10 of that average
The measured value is 0.085 mag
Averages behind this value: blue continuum 3.33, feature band 2.89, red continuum 2.91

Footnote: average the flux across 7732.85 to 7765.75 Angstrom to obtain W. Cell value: 3.08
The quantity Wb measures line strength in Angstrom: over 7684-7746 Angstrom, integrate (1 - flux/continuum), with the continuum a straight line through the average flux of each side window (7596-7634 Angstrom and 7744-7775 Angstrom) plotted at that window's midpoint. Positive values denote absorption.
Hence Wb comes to -4.9 Angstrom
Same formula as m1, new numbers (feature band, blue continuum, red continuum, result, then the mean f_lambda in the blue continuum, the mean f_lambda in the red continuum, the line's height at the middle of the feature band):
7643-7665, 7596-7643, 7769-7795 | -2.31 Angstrom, 3.3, 2.9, 3.21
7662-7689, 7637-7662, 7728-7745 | 3.66 Angstrom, 3.54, 3.36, 3.49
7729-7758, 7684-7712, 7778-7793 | -1.73 Angstrom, 3.07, 2.92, 2.99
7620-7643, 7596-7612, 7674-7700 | -1.76 Angstrom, 3.19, 2.95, 3.11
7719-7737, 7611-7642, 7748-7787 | -2.49 Angstrom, 3.36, 2.9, 3.03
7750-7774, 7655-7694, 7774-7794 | 0.57 Angstrom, 3.09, 2.91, 2.95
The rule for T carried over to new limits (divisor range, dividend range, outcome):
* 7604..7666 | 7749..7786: 0.85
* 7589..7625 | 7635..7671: 1.03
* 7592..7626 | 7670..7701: 0.89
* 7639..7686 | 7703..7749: 1.03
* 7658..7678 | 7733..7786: 0.95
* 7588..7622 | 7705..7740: 1.04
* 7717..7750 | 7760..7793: 0.86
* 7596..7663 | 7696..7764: 0.96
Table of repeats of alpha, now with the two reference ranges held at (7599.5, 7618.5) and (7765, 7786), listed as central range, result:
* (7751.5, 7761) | 0.03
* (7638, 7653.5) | -0.11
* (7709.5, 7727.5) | -0.17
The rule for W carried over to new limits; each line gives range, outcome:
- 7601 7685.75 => 3.3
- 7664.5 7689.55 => 2.98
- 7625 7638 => 3.32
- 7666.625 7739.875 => 3.21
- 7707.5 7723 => 3.51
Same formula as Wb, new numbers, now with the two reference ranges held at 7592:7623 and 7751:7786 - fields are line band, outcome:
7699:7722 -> -2.67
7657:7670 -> -0.77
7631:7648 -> -0.76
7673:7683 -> 0.51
